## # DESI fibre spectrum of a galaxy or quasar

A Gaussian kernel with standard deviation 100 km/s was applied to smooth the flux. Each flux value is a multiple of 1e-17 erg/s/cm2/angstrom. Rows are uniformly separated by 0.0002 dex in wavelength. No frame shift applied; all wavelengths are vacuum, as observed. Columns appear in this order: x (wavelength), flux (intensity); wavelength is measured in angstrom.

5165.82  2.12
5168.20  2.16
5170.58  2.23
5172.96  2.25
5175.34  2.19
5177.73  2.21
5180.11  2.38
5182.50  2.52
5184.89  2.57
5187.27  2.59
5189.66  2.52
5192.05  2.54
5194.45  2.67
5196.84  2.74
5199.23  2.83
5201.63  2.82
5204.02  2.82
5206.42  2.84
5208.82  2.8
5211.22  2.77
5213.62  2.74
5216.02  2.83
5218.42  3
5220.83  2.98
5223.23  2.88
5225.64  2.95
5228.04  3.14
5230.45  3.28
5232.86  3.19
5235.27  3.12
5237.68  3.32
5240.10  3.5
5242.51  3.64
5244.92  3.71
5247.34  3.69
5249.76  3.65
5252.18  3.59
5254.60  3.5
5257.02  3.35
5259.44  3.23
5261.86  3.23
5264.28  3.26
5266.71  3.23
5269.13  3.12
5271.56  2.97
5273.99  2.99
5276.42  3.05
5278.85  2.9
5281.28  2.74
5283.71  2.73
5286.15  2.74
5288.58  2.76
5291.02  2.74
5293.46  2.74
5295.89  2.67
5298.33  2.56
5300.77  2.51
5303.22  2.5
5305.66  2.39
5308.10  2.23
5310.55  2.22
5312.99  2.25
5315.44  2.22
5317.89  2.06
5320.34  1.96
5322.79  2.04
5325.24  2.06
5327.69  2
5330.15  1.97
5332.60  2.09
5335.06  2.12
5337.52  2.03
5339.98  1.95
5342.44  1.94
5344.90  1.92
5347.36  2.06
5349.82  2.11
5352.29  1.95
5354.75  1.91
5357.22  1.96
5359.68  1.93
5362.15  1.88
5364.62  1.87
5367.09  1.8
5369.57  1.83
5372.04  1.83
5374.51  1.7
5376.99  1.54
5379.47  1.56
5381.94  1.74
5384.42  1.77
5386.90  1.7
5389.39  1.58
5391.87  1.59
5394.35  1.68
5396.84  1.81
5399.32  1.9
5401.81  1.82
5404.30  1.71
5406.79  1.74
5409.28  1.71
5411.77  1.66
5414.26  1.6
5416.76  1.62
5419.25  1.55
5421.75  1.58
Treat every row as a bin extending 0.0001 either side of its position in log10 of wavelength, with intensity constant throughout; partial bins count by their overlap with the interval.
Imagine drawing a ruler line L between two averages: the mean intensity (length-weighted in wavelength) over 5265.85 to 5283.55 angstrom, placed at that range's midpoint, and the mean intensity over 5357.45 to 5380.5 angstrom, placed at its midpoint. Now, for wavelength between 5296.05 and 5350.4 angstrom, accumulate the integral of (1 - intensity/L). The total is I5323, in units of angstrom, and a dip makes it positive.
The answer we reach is 4.7 angstrom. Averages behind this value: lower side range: 2.98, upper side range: 1.78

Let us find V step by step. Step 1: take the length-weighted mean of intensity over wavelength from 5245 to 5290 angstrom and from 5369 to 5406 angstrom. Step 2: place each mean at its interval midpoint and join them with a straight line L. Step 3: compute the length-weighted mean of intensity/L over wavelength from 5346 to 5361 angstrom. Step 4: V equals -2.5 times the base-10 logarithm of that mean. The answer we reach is 0.07 mag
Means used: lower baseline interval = 3.16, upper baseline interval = 1.72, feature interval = 1.99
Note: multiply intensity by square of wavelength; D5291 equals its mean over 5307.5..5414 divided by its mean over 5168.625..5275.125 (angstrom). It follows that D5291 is 0.67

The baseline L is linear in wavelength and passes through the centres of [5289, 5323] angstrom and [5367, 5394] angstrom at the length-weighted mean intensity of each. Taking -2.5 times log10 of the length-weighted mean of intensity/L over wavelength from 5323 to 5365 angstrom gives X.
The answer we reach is 0.02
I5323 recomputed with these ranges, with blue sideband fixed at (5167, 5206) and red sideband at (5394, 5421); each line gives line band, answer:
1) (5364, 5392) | 1.6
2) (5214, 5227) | -2.9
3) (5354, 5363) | -0.2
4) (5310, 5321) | -0.6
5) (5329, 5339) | -0.4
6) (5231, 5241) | -4.1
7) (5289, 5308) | -4.2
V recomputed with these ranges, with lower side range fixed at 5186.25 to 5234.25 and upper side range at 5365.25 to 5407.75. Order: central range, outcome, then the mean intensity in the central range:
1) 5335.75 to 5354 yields -0.003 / 2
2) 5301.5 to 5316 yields -0.043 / 2.31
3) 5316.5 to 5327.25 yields 0.055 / 2.03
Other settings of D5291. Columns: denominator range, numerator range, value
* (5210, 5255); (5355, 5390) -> 0.58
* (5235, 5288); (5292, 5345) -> 0.70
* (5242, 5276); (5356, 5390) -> 0.55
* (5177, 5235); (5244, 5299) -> 1.14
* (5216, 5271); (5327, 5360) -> 0.63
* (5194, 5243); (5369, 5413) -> 0.61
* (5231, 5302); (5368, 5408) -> 0.58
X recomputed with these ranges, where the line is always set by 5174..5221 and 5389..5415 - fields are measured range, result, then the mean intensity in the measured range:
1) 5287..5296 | -0.224 mag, 2.74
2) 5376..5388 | 0.089 mag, 1.66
